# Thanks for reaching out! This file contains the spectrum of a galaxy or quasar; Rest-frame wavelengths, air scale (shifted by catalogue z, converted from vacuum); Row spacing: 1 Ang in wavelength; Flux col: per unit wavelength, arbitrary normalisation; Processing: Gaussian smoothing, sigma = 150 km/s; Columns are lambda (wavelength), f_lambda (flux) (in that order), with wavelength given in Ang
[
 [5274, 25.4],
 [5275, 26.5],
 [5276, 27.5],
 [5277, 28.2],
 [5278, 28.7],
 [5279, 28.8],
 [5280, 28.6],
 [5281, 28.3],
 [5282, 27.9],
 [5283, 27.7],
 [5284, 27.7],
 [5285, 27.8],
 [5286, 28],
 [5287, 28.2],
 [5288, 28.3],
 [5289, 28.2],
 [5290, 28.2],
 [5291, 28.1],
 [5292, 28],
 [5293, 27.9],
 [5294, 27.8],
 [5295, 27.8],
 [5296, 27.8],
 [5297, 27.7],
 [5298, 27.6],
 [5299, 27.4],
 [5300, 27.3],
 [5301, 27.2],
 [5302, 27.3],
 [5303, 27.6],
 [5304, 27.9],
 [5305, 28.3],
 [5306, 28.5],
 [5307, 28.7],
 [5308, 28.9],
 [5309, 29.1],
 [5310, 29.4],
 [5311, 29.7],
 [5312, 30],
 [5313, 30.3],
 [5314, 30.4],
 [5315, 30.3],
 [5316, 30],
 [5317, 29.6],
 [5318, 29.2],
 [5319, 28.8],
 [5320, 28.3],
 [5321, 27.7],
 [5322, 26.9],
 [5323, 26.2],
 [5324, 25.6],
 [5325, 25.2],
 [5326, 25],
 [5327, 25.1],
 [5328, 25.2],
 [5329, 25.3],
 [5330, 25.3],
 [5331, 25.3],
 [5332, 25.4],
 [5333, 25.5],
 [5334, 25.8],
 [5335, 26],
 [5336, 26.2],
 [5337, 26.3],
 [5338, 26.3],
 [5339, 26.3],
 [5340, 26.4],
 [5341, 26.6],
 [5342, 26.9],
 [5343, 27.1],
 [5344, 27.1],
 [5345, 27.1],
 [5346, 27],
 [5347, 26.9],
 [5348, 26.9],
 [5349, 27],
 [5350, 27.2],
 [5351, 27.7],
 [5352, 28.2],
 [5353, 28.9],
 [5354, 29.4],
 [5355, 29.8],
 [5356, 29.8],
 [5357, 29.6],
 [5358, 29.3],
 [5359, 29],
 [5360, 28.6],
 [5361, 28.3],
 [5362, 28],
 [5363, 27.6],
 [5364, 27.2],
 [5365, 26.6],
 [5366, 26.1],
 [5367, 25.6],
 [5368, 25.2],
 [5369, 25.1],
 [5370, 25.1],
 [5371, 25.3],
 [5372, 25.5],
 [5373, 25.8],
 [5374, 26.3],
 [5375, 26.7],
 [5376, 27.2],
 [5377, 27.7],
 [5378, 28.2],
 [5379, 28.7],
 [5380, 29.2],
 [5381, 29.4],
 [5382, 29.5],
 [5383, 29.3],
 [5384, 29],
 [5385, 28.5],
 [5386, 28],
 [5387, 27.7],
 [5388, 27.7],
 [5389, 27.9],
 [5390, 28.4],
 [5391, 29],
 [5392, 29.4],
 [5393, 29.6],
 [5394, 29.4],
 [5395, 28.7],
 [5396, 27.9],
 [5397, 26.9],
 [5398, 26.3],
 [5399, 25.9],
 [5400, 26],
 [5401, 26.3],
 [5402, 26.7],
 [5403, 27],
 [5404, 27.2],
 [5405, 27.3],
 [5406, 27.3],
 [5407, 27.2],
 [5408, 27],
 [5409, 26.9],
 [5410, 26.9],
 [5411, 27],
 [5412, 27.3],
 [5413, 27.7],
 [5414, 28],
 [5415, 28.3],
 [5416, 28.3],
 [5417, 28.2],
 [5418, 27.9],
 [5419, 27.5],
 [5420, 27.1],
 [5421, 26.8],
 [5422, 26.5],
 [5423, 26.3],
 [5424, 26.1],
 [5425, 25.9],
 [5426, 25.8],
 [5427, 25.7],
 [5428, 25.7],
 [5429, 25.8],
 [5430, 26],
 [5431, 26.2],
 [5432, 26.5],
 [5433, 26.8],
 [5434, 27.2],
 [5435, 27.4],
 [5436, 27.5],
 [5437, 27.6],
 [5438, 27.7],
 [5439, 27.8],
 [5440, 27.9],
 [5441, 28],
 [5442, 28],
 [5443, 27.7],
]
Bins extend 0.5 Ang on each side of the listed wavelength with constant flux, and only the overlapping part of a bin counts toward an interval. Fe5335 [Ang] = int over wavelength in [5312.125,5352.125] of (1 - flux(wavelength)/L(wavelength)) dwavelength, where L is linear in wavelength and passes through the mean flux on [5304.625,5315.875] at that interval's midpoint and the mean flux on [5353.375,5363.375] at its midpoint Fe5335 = 3.0 Ang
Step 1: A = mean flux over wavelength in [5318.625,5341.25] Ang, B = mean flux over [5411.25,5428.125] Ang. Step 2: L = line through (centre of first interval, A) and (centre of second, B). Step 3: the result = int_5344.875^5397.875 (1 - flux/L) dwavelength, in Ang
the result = -2.6 Ang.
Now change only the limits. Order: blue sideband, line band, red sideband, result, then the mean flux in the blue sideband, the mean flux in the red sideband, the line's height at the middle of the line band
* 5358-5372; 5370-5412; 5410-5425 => -0.8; 26.8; 27.3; 27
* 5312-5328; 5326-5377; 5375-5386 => 2.5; 27.9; 28.6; 28.2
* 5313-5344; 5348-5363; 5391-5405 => -0.8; 26.9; 27.5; 27.1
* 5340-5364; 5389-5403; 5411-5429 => -0.2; 27.9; 27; 27.3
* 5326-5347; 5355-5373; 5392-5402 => -0.3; 26.1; 27.5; 26.7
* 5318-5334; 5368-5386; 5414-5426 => -0.5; 26.1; 27.2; 26.7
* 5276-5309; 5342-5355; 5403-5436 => 0.0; 28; 26.9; 27.5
